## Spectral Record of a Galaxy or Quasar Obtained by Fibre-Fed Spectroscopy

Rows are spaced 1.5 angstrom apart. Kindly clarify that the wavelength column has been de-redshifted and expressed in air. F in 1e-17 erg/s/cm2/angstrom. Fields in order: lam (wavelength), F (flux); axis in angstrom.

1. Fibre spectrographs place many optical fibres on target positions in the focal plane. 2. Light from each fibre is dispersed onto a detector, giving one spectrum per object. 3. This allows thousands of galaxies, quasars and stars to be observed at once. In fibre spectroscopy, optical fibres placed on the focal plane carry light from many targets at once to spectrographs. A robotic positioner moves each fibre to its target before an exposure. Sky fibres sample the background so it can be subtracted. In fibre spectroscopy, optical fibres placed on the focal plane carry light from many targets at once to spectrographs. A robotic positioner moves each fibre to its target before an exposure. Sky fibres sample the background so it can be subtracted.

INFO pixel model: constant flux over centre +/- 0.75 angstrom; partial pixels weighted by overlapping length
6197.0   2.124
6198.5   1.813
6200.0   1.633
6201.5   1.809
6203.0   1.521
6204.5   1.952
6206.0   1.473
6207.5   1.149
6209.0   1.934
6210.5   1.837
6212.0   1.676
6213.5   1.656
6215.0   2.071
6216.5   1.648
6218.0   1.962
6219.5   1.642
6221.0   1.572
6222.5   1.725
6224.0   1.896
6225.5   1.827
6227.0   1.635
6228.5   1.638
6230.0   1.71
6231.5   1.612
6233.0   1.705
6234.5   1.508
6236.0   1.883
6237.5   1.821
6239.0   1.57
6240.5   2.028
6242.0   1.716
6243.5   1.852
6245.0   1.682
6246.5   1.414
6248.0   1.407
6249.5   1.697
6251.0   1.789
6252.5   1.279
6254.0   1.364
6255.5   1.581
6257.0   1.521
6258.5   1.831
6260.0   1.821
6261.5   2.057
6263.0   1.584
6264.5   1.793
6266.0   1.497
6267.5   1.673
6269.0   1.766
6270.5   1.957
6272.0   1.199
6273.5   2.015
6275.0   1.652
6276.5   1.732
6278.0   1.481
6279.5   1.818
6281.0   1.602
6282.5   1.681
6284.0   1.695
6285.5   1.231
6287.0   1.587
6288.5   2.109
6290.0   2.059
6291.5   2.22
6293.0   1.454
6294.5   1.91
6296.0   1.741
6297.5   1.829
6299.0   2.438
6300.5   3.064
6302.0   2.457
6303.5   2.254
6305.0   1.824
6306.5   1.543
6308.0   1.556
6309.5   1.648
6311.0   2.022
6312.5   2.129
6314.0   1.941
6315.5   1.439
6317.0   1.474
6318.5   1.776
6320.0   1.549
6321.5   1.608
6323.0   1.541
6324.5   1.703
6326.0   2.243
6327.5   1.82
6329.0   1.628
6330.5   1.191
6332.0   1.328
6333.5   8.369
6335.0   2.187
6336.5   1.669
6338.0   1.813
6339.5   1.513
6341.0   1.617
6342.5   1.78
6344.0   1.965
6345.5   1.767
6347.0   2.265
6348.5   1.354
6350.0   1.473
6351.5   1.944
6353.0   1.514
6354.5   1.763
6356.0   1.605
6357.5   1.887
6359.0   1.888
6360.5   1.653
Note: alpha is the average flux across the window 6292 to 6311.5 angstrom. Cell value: 1.98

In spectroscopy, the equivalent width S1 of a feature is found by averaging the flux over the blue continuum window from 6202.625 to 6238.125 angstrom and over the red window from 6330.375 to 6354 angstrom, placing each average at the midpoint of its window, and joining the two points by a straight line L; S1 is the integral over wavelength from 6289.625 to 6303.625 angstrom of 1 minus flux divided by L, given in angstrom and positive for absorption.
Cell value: -1.2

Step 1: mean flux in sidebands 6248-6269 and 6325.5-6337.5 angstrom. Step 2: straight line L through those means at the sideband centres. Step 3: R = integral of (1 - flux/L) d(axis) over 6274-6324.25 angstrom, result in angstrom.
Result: 7.40 angstrom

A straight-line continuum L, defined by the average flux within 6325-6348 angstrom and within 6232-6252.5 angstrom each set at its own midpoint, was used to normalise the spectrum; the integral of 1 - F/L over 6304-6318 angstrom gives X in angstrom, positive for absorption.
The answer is 2.1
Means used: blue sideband 1.68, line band 1.74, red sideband 2.2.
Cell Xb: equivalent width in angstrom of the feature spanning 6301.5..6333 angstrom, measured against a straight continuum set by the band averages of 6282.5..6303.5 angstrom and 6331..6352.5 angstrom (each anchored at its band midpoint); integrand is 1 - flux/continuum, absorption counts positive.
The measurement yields 4.4 angstrom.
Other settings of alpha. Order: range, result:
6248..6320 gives 1.78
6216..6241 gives 1.73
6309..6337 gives 2.07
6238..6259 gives 1.62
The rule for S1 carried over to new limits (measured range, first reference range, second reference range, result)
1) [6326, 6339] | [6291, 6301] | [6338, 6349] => -4.5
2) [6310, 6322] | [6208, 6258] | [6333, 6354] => 1.7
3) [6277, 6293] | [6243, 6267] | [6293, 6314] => 1.1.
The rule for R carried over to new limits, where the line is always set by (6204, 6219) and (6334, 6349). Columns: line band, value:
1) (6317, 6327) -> 0.9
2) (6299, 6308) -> -1.6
